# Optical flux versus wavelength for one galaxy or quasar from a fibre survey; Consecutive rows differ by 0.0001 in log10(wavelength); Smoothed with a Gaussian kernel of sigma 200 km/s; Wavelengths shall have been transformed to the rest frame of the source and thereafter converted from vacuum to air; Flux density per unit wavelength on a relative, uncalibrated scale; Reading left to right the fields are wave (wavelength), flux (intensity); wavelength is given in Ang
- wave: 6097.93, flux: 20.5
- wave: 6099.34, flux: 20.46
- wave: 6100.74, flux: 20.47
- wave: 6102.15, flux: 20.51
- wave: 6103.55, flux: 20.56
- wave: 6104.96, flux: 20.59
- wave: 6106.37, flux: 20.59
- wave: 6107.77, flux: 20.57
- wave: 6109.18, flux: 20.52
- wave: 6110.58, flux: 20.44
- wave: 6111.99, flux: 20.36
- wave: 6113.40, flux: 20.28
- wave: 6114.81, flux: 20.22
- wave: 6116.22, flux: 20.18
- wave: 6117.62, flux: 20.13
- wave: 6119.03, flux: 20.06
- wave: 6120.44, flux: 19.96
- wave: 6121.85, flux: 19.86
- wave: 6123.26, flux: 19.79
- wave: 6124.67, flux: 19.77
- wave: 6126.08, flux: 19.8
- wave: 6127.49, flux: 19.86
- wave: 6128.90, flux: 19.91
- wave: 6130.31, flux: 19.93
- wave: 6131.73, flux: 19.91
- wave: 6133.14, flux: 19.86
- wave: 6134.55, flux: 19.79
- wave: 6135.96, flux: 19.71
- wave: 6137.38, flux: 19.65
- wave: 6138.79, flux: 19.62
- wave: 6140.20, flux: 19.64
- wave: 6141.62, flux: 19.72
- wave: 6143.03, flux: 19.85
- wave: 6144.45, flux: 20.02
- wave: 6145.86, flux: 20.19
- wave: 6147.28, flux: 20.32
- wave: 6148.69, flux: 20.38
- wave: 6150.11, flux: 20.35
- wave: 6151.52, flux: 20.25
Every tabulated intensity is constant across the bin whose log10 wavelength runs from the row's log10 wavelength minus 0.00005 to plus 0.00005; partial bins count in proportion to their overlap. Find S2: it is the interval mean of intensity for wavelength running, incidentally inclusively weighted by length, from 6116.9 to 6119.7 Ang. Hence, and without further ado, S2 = 20.1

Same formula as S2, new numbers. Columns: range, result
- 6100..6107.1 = 20.6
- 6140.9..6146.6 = 19.9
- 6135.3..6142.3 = 19.7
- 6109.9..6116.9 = 20.3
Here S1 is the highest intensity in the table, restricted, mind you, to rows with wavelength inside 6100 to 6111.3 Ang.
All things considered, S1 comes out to 20.59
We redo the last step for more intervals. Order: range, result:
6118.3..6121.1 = 20.06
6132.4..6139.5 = 19.86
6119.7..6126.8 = 19.96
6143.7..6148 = 20.32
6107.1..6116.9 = 20.57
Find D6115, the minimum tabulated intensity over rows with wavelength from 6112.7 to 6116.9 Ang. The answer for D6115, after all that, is 20.18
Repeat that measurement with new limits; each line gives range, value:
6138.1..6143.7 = 19.62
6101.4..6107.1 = 20.51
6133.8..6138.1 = 19.65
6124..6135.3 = 19.77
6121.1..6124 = 19.79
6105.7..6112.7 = 20.36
